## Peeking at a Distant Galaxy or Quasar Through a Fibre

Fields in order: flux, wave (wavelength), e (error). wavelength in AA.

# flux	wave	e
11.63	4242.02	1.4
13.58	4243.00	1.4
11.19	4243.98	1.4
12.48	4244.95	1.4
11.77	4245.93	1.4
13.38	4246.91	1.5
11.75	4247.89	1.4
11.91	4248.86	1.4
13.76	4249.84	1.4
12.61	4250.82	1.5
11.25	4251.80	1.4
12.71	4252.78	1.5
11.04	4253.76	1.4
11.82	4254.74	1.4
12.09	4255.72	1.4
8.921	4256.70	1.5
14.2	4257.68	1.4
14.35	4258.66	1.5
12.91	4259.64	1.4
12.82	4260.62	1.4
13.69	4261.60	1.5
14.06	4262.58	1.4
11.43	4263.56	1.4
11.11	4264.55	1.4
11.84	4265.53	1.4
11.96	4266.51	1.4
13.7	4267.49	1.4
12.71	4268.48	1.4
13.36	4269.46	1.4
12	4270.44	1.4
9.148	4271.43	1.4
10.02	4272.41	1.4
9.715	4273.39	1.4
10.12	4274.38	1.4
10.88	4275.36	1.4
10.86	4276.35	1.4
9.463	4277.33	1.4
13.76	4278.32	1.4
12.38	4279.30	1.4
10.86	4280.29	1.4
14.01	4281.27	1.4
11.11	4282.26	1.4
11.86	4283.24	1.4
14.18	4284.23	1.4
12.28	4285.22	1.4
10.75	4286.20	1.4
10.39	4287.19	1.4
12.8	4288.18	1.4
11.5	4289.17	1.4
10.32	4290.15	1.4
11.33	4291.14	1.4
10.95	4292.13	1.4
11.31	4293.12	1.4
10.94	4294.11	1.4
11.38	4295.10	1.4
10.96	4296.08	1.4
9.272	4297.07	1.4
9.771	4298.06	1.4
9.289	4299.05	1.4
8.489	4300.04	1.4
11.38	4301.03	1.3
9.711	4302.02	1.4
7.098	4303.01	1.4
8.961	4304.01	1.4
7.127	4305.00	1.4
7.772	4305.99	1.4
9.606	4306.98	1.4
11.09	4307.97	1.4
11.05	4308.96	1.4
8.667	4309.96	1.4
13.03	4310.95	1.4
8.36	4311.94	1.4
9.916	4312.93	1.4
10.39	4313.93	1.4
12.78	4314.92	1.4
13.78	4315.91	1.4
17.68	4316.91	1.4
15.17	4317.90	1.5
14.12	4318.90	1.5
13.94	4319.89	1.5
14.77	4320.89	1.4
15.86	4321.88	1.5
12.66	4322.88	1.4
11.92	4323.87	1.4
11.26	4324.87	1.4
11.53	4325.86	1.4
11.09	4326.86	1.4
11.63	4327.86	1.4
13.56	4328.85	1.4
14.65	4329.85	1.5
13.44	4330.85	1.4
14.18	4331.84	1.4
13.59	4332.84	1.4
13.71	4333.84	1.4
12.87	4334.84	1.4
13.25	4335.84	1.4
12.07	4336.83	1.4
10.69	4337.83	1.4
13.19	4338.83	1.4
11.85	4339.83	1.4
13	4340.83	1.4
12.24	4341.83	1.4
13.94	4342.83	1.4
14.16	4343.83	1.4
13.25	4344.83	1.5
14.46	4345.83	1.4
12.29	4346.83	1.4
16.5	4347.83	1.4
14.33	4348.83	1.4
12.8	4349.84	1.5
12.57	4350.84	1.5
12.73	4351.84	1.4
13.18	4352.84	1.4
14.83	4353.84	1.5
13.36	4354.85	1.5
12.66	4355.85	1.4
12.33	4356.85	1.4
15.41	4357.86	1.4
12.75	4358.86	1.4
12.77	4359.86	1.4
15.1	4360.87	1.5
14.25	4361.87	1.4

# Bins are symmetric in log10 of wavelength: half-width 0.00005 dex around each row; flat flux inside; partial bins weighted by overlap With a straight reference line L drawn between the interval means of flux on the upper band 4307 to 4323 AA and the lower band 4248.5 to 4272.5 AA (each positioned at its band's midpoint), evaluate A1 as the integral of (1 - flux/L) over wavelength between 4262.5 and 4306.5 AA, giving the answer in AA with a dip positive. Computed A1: 5.1 AA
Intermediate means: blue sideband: 12.3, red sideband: 12.6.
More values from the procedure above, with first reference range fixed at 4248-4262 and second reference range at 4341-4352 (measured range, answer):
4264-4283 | 1.68 AA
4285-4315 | 6.37 AA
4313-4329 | 0.11 AA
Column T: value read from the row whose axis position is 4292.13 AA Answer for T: 10.95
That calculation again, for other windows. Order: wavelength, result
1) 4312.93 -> 9.916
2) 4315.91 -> 13.78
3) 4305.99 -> 7.772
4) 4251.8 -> 11.25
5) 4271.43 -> 9.148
